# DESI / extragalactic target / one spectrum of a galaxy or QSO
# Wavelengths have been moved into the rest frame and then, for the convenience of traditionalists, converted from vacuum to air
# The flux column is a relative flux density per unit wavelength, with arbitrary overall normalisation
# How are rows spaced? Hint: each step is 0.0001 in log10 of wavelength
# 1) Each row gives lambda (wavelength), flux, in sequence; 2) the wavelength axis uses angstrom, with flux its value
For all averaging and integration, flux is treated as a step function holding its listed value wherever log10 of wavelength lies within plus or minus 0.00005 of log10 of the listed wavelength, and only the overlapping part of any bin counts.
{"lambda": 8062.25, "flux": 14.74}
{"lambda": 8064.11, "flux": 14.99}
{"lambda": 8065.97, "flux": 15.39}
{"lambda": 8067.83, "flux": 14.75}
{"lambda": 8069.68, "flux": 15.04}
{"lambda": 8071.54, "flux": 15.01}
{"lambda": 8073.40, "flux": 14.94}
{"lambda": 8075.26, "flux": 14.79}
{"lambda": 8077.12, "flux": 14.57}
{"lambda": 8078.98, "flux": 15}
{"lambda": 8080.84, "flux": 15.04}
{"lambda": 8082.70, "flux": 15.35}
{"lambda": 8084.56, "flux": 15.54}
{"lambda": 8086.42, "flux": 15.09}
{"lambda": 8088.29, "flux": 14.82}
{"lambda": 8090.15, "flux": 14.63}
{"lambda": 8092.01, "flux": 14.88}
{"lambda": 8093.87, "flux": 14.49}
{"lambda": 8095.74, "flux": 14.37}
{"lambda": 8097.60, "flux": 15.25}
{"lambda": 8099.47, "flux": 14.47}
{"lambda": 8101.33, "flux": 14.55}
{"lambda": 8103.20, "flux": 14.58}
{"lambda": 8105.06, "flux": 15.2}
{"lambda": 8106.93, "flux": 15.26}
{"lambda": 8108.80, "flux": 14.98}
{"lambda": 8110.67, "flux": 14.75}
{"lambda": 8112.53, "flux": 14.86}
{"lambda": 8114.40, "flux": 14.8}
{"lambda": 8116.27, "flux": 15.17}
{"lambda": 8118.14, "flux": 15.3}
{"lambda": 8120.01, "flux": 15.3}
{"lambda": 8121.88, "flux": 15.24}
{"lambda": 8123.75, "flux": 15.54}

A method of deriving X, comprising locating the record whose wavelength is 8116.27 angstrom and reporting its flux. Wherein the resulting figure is 15.17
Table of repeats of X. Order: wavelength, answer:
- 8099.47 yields 14.47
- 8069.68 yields 15.04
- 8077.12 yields 14.57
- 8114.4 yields 14.8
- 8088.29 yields 14.82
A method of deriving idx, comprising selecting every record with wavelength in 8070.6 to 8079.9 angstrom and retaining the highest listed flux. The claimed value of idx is 15.01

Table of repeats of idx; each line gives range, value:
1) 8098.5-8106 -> 15.2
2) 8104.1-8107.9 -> 15.26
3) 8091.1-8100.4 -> 15.25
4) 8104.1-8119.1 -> 15.3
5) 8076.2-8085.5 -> 15.54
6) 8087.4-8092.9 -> 14.88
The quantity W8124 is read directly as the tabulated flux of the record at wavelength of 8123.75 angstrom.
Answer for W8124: 15.54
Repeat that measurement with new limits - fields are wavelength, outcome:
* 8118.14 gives 15.3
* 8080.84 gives 15.04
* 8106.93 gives 15.26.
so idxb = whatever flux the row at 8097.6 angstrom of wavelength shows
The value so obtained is 15.25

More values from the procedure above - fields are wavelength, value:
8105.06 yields 15.2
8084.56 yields 15.54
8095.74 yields 14.37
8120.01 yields 15.3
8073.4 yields 14.94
